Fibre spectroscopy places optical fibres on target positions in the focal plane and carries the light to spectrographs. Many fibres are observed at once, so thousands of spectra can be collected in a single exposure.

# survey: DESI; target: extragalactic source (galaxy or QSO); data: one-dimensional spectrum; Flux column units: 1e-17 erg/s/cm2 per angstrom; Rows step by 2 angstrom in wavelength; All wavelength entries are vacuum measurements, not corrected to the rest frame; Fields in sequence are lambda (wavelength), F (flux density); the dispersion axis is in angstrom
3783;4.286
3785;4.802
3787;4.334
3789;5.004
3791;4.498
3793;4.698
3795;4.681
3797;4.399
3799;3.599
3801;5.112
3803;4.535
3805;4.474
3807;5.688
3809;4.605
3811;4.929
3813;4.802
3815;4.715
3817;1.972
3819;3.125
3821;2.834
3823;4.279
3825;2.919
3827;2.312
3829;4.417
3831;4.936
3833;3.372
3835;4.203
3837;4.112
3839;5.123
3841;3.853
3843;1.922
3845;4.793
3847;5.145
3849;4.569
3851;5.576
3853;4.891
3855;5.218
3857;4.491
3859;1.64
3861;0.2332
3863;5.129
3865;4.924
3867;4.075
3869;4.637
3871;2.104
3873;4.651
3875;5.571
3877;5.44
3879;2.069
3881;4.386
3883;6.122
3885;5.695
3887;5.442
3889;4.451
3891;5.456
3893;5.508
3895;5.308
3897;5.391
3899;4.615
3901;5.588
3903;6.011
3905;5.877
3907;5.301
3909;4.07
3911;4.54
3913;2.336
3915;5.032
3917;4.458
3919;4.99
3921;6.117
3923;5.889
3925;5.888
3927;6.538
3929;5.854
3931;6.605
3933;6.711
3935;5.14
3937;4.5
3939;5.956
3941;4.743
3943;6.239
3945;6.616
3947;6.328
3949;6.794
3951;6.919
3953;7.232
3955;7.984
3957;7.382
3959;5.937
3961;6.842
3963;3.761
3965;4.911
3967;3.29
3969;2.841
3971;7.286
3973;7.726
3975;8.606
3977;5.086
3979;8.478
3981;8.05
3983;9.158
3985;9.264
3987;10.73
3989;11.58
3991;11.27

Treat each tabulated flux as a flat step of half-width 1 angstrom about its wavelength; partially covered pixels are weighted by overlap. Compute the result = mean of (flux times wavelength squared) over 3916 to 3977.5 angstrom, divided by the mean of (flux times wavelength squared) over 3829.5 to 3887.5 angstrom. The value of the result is 1.46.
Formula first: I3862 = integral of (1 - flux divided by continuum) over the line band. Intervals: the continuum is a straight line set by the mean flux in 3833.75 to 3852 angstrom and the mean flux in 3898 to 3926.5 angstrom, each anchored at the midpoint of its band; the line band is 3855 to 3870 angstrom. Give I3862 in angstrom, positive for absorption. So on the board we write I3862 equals 2.84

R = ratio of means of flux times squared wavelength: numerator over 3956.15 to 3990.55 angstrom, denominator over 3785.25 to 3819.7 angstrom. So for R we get 1.8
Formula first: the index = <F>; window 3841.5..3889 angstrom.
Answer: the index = 4.29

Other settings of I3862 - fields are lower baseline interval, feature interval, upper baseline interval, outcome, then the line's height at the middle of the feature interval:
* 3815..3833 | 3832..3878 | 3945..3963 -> 0.4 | 4.22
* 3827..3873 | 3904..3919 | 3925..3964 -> 2.5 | 5.45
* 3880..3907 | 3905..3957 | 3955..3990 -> 4.1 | 6.21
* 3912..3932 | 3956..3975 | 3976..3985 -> 4.0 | 7.23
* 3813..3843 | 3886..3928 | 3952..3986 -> 1.5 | 5.38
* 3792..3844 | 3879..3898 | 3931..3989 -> 0.8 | 5.36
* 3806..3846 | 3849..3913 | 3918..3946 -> 4.1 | 4.93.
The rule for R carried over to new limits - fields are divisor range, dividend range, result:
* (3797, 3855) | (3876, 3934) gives 1.30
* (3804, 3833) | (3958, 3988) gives 1.85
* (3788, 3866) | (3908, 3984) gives 1.53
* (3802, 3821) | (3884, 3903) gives 1.31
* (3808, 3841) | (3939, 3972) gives 1.62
